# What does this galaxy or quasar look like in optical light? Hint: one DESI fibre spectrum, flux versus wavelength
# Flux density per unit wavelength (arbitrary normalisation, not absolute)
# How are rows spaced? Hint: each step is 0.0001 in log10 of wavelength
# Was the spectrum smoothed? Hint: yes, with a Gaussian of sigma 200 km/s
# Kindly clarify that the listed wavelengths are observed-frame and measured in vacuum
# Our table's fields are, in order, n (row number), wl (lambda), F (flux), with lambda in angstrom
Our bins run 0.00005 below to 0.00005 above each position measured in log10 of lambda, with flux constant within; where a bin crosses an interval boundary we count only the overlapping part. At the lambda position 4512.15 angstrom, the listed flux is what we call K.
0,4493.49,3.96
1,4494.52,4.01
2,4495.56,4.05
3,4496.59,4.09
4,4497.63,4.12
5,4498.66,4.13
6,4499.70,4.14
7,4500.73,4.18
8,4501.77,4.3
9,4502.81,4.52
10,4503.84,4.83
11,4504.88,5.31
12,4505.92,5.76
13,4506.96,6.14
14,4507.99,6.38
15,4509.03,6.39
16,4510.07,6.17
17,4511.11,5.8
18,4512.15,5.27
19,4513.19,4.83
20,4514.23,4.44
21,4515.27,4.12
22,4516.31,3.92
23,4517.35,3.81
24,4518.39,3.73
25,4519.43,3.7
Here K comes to 5.27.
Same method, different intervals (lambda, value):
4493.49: 3.96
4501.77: 4.3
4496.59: 4.09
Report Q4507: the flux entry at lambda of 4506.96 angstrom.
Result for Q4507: 6.14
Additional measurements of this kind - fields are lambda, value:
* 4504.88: 5.31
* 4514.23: 4.44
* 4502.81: 4.52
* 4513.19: 4.83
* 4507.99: 6.38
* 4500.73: 4.18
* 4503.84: 4.83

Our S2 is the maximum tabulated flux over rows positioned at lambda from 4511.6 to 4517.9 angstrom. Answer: 5.27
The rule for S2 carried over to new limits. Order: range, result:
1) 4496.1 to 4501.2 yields 4.18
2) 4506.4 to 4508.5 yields 6.38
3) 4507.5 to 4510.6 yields 6.39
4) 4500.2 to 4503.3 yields 4.52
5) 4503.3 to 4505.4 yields 5.31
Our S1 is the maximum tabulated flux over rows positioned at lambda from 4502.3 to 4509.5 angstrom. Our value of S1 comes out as 6.39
